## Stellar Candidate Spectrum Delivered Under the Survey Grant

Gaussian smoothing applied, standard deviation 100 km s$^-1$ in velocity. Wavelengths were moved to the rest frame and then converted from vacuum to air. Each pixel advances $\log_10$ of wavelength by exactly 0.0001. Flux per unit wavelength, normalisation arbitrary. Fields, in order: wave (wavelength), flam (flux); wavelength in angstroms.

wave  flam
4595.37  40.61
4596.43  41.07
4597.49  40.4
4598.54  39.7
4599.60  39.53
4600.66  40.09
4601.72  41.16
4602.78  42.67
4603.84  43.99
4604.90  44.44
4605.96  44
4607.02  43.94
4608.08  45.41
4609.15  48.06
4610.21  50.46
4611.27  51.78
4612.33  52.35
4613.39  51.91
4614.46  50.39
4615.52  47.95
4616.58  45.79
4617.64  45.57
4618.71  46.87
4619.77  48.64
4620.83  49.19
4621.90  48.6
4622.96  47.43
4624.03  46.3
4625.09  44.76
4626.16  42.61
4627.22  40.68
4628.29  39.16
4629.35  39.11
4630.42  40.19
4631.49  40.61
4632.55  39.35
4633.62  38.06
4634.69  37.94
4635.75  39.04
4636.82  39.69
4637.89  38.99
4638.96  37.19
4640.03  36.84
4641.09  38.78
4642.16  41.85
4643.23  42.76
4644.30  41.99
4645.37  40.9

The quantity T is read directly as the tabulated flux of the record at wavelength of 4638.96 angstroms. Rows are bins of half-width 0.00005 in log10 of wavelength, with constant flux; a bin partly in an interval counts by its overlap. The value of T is 37.19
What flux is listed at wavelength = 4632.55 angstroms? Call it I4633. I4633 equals 39.35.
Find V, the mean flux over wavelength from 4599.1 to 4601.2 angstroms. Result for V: 39.8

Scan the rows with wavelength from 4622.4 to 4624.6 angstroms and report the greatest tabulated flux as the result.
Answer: 47.43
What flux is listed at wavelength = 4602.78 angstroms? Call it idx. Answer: 42.67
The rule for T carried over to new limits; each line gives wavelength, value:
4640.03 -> 36.84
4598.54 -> 39.7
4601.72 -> 41.16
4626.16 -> 42.61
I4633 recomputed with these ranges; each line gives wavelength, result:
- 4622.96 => 47.43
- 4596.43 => 41.07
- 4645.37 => 40.9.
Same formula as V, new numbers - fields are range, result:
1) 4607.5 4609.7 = 46.6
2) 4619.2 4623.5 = 48.5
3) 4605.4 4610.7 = 46.3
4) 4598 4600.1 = 39.8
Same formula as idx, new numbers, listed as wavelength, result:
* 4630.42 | 40.19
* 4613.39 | 51.91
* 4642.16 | 41.85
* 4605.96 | 44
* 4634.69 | 37.94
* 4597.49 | 40.4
